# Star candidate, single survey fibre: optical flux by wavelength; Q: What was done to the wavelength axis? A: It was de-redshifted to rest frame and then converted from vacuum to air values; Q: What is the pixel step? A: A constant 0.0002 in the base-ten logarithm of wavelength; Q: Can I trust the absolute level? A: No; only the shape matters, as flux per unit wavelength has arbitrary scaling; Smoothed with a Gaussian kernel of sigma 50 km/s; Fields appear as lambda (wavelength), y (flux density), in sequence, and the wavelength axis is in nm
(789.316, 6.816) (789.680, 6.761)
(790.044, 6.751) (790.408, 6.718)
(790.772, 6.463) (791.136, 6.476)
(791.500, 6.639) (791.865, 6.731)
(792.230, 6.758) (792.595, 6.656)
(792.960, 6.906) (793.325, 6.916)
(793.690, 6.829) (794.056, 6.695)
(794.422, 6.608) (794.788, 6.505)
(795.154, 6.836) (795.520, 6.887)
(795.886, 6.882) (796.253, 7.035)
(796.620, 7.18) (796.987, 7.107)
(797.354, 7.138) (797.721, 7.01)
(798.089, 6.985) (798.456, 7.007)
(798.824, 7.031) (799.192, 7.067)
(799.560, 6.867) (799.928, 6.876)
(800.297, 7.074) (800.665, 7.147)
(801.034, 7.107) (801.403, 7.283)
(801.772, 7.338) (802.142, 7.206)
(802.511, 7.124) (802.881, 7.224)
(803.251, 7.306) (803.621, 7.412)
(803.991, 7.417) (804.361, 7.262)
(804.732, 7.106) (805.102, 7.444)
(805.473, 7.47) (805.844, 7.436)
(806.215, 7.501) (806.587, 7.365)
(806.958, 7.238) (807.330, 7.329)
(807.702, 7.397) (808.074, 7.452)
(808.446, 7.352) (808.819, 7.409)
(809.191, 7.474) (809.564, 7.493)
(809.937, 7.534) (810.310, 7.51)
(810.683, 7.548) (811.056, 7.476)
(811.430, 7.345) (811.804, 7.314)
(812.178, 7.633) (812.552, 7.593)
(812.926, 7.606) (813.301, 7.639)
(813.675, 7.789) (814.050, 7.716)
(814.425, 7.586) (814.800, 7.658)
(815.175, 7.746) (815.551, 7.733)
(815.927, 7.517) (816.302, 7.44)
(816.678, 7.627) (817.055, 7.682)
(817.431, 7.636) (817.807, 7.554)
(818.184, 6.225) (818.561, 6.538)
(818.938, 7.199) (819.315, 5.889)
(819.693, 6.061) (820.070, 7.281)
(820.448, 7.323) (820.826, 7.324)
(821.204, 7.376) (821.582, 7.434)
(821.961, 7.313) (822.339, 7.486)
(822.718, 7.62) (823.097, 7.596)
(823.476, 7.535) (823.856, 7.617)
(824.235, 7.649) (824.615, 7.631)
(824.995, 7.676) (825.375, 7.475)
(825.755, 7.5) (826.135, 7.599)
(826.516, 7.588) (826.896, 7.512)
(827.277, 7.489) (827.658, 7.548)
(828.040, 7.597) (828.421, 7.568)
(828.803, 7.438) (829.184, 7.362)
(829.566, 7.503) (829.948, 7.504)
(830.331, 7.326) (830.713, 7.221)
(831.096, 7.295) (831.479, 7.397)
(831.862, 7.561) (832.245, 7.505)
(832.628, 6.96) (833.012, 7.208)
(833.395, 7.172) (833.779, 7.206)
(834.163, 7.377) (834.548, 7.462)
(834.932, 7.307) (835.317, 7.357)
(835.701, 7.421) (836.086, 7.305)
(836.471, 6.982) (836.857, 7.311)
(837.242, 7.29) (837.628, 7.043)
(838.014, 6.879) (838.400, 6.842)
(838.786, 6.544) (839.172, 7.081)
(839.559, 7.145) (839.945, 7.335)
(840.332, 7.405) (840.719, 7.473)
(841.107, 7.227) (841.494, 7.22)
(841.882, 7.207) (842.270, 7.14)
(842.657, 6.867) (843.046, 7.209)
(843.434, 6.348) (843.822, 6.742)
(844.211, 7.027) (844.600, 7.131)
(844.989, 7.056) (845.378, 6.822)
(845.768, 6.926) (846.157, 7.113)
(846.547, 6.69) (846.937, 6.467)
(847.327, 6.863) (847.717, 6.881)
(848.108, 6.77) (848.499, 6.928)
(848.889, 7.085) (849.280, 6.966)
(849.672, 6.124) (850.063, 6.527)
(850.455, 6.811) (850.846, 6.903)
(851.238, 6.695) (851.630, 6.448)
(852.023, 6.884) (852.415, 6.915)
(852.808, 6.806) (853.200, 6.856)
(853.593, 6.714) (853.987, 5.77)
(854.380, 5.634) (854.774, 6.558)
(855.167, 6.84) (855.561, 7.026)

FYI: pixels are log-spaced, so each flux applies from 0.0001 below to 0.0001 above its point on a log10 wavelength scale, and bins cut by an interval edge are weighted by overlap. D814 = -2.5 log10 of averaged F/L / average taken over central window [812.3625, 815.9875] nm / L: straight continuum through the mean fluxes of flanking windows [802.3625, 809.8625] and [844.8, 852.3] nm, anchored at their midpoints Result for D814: -0.06 mag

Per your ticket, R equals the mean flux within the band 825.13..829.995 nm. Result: 7.52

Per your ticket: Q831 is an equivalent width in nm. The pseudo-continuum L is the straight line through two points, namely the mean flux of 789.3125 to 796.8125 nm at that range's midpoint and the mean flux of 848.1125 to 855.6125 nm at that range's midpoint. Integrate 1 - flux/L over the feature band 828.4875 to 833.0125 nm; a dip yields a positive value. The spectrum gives -0.46 nm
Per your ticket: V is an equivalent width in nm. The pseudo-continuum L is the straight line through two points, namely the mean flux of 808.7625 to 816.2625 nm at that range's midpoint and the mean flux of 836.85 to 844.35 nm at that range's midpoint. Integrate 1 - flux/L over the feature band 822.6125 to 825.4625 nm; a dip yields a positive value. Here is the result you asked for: -0.095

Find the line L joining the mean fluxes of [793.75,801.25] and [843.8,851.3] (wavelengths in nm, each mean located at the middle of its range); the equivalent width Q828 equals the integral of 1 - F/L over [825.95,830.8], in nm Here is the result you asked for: -0.430 nm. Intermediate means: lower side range 6.95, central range 7.49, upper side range 6.83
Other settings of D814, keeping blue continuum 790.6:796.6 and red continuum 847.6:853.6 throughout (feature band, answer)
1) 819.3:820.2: 0.05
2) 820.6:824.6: -0.11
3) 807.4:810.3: -0.11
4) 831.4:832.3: -0.11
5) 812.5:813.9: -0.14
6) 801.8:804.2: -0.08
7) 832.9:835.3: -0.08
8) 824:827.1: -0.12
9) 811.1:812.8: -0.11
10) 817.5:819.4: 0.00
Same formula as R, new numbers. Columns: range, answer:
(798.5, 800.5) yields 6.99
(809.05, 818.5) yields 7.51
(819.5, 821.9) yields 7.14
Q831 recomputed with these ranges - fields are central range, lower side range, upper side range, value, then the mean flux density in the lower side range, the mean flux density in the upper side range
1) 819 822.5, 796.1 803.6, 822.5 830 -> 0.19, 7.11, 7.55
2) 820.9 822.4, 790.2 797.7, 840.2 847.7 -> -0.10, 6.8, 6.99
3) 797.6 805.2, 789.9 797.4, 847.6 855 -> -0.43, 6.79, 6.64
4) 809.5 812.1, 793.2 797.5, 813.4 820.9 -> -0.11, 6.88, 7.28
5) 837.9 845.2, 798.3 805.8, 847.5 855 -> -0.32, 7.19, 6.65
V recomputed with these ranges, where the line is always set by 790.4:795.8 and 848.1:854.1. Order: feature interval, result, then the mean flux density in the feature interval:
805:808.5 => -0.358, 7.4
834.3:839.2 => -0.317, 7.14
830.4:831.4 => -0.085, 7.28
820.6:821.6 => -0.098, 7.37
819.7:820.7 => -0.055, 7.08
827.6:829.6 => -0.235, 7.5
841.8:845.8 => -0.140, 6.95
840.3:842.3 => -0.170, 7.28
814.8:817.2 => -0.327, 7.62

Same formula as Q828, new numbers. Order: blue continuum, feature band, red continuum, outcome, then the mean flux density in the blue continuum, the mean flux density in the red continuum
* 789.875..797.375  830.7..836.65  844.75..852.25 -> -0.45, 6.79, 6.79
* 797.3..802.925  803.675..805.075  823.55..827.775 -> -0.02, 7.09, 7.57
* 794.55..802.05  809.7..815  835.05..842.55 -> -0.37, 7.02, 7.17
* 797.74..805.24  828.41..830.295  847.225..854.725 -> -0.16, 7.16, 6.66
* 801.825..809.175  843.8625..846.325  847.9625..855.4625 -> -0.09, 7.34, 6.65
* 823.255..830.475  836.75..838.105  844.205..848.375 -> 0.01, 7.53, 6.88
